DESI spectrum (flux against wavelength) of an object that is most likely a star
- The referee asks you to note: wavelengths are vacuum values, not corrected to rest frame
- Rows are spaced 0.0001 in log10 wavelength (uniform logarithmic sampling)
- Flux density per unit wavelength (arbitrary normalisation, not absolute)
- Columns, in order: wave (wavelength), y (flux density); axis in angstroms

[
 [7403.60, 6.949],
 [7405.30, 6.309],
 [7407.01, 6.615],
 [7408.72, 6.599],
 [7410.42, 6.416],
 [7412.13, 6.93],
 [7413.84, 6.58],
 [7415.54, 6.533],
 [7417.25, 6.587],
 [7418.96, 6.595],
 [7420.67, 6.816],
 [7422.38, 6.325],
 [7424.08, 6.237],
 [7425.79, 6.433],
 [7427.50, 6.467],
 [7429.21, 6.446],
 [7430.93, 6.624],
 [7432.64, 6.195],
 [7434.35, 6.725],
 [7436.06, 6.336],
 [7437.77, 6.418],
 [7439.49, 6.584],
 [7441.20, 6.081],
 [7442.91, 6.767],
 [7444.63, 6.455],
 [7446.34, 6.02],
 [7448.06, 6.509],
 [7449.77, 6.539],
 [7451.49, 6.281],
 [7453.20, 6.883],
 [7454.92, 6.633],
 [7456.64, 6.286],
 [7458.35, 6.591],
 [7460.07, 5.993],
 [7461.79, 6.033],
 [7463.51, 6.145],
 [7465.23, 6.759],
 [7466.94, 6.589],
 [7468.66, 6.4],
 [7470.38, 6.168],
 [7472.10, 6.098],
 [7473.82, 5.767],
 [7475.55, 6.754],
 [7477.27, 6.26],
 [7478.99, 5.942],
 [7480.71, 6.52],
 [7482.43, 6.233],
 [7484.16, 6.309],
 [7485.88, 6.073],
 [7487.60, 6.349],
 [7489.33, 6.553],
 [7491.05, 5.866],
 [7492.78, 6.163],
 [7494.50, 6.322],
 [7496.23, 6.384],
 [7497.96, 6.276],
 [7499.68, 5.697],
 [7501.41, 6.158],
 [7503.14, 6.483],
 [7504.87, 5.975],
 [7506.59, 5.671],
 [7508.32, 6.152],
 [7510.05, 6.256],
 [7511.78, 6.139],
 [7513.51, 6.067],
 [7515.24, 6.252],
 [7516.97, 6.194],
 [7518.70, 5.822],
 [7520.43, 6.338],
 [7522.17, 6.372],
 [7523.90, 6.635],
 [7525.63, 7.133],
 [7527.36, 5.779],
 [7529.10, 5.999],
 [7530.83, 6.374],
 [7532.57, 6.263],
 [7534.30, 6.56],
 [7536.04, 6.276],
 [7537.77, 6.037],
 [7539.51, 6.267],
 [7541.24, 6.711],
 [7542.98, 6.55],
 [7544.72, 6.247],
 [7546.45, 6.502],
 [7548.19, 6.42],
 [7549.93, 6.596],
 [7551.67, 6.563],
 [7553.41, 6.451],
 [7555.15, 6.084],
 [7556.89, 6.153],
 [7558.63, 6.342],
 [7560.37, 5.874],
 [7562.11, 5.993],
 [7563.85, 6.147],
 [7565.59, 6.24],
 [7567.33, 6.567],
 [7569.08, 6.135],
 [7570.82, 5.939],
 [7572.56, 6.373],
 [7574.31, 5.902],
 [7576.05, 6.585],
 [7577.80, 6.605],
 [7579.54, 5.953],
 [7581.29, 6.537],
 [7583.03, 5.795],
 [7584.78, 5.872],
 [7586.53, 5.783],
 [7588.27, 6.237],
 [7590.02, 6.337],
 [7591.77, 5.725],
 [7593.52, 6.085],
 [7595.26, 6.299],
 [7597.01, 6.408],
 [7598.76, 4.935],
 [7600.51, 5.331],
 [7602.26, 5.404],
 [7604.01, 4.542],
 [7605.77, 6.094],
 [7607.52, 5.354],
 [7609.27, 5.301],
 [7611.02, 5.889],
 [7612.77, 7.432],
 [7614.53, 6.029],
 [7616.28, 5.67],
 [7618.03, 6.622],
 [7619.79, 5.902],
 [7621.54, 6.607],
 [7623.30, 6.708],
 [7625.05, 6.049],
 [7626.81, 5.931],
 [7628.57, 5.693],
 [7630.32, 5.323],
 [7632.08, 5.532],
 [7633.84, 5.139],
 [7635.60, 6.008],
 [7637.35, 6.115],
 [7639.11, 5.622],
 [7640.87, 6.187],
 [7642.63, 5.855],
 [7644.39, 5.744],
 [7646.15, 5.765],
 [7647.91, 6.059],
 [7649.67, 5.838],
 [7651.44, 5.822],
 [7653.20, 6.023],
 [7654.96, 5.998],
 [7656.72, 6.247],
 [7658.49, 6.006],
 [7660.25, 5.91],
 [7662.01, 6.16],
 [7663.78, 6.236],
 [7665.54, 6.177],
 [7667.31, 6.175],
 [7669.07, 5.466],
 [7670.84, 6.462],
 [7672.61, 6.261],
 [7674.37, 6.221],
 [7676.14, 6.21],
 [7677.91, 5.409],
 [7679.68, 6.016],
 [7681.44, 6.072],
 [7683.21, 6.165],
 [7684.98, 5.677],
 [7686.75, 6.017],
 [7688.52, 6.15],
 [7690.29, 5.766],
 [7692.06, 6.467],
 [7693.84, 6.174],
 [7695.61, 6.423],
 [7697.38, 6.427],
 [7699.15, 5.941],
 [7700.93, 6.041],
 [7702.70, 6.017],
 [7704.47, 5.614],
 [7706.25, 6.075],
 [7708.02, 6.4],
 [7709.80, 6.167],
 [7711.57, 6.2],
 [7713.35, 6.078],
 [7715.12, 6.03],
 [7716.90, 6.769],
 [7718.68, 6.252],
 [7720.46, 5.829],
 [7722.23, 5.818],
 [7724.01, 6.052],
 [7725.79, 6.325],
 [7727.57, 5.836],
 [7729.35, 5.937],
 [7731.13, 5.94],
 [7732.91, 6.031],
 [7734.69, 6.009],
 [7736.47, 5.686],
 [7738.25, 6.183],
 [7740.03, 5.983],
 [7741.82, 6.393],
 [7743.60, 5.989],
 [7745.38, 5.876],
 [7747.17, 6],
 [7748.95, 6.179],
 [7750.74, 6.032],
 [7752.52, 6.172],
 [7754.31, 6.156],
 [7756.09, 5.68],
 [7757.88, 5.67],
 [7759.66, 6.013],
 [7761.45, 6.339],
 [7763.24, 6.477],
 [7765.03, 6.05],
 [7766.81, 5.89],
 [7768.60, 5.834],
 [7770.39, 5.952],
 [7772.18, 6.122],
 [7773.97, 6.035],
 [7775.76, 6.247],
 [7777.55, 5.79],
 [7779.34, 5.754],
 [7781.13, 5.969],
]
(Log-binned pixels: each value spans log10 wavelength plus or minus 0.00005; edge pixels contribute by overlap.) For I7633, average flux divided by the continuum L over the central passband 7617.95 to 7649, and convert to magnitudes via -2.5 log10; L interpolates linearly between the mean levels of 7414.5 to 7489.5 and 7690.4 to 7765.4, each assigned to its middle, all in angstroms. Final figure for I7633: 0.05 mag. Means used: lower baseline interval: 6.39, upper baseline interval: 6.09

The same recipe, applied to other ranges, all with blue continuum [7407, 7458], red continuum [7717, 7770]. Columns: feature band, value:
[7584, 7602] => 0.07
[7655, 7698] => 0.01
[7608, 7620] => 0.02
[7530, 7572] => 0.00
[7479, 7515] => 0.04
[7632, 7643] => 0.07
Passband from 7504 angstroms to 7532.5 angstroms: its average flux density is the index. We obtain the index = 6.2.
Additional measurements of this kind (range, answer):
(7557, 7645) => 5.98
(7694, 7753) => 6.08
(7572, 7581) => 6.29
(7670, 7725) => 6.1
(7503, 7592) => 6.24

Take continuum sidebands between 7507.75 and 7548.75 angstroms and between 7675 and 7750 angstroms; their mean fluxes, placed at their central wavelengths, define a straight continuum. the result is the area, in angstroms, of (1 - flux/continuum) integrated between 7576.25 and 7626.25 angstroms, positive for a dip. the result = 1.8 angstroms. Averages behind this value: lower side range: 6.31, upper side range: 6.06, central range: 5.99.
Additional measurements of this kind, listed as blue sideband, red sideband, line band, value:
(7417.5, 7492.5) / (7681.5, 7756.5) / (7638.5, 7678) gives 0.86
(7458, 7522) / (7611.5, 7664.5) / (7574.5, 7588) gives -0.15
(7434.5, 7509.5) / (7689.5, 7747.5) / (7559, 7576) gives 0.15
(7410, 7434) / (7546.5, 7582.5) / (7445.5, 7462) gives 0.19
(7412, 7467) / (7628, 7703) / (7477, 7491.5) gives 0.28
